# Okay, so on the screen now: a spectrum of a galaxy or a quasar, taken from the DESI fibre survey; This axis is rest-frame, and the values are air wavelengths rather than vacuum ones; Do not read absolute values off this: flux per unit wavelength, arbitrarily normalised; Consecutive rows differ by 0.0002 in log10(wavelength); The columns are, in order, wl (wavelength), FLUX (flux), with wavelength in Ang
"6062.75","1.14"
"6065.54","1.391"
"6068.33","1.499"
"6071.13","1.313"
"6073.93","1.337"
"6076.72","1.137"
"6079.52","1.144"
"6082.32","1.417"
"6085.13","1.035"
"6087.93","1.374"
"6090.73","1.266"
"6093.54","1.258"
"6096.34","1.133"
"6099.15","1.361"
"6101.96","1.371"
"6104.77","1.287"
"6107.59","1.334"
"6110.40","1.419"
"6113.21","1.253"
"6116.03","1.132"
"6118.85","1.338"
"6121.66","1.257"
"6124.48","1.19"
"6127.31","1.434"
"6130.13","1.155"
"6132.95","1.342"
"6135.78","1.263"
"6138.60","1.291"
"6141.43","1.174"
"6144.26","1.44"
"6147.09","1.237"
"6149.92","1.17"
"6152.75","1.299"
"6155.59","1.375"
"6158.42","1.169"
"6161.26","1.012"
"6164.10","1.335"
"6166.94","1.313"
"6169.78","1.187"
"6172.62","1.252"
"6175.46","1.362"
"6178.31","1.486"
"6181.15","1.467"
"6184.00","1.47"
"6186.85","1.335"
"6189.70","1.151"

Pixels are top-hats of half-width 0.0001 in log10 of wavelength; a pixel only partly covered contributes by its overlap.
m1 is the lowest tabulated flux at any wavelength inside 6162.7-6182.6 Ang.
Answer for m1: 1.187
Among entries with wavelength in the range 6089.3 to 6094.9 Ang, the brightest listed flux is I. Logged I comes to 1.266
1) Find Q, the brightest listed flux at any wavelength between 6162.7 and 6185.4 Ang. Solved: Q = 1.486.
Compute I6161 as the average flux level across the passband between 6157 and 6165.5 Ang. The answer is 1.17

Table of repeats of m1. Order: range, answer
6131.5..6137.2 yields 1.263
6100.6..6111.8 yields 1.287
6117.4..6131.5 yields 1.155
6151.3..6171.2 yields 1.012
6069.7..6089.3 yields 1.035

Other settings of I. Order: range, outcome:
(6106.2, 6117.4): 1.419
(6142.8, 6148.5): 1.44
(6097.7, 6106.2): 1.371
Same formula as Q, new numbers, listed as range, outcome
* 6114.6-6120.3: 1.338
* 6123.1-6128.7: 1.434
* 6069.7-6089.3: 1.417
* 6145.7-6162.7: 1.375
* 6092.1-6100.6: 1.361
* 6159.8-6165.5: 1.335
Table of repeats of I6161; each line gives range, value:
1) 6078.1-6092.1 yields 1.25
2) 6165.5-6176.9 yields 1.28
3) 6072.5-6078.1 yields 1.24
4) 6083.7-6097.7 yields 1.21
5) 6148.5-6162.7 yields 1.21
